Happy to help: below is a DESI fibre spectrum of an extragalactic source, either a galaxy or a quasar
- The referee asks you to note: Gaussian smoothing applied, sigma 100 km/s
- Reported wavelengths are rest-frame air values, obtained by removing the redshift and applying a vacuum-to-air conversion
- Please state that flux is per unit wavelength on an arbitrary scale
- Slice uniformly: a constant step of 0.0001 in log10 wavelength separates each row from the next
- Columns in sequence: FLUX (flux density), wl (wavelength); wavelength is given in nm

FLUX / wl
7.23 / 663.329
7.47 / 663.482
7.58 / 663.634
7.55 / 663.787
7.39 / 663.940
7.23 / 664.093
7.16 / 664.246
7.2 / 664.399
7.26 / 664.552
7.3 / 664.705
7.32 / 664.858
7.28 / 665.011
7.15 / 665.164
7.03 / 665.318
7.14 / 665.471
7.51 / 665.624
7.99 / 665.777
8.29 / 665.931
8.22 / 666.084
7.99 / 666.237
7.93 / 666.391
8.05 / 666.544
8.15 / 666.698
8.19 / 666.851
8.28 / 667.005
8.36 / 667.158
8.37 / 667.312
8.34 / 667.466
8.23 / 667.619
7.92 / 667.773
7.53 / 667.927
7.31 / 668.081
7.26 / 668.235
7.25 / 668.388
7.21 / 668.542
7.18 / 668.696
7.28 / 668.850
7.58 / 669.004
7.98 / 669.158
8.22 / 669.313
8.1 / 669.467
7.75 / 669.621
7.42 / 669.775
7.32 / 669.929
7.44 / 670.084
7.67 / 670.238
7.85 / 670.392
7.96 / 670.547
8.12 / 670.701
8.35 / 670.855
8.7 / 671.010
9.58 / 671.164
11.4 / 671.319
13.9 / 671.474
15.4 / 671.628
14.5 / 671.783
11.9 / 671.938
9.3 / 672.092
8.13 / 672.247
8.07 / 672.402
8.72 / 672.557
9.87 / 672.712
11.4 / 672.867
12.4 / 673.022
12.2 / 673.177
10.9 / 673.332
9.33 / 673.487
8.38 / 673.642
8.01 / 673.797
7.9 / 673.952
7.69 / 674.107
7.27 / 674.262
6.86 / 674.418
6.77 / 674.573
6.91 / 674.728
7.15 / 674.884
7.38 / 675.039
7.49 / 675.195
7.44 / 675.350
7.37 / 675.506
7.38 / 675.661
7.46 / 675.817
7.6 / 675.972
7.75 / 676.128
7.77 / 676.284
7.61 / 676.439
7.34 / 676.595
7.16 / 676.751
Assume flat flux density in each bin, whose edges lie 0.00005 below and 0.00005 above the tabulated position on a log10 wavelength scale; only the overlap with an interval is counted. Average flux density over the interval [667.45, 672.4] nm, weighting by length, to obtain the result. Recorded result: 8.75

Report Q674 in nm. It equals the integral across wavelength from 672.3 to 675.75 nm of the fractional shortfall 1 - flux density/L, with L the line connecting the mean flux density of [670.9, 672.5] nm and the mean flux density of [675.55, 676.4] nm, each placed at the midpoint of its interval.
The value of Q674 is 0.26 nm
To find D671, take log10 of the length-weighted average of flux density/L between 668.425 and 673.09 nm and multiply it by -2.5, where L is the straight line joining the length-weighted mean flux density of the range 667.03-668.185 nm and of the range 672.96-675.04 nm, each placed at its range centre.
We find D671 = -0.12 mag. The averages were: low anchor 8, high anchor 8.52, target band 9.2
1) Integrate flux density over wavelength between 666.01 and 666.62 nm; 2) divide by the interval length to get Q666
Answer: 8.05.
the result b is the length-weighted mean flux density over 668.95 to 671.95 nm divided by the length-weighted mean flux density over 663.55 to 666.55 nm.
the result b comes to 1.24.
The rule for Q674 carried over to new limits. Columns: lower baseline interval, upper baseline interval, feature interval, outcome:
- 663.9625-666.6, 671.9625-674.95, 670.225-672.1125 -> -0.438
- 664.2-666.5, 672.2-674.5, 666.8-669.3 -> 0.091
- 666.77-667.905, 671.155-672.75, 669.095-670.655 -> 0.318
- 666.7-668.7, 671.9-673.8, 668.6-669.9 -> 0.123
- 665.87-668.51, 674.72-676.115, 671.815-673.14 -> -0.453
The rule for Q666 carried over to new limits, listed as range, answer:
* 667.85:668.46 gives 7.34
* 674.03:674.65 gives 7.15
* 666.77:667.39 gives 8.3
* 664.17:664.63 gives 7.21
